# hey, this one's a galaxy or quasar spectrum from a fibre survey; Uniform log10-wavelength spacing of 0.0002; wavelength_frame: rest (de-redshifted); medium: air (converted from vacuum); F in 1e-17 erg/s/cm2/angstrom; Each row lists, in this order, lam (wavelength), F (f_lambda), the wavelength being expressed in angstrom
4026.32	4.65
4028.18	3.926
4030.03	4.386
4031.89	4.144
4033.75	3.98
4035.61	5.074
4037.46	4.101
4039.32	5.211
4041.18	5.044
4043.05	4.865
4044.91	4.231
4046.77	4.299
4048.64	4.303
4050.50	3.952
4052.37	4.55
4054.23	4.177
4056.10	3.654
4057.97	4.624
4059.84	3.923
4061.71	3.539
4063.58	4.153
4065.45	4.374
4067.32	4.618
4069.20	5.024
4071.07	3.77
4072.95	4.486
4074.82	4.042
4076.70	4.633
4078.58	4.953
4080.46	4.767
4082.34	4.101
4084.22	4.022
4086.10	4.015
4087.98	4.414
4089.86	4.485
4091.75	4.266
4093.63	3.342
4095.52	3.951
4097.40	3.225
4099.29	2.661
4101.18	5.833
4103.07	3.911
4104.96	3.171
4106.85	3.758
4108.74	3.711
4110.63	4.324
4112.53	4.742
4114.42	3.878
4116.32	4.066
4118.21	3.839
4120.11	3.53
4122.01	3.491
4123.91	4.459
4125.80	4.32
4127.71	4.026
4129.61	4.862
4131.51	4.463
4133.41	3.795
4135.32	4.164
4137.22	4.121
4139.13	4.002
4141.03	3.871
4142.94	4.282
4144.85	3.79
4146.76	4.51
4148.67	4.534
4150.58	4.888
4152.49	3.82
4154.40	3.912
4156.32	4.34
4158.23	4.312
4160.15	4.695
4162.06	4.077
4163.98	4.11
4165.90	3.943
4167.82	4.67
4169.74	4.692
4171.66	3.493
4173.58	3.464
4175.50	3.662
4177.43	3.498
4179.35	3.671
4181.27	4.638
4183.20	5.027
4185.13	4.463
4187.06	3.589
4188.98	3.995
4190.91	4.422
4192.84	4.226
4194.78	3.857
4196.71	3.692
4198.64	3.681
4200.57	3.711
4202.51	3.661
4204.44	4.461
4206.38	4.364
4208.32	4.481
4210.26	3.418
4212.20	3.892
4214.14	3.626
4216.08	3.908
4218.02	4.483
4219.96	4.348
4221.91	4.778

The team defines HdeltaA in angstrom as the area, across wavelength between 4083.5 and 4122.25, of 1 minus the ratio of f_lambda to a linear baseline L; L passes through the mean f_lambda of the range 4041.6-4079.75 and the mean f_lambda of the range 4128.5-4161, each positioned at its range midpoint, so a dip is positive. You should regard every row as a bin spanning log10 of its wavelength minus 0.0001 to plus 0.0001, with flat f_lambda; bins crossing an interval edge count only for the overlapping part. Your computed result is 3.1 angstrom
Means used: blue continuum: 4.32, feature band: 3.94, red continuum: 4.25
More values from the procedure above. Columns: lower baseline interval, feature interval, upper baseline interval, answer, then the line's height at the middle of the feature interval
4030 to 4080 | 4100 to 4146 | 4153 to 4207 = 1.3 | 4.21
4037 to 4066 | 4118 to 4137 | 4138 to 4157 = 0.5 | 4.22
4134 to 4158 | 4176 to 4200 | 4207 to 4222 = 0.4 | 4.12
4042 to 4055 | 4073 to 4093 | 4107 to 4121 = -0.9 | 4.16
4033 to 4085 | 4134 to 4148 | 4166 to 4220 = 0.2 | 4.17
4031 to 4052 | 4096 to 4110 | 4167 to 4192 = 1.7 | 4.31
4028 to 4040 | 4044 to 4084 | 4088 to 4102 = -0.9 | 4.2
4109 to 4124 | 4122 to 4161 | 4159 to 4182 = -2.1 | 4.02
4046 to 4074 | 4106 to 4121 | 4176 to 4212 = 0.6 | 4.15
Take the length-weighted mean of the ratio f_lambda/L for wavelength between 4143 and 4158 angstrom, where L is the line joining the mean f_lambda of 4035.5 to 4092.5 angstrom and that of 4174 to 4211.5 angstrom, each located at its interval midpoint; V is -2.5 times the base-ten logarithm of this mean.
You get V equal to -0.03 mag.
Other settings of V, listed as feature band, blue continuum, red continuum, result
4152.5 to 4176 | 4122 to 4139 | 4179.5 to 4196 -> 0.03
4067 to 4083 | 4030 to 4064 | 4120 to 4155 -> -0.05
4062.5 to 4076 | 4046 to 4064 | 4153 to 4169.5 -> -0.06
